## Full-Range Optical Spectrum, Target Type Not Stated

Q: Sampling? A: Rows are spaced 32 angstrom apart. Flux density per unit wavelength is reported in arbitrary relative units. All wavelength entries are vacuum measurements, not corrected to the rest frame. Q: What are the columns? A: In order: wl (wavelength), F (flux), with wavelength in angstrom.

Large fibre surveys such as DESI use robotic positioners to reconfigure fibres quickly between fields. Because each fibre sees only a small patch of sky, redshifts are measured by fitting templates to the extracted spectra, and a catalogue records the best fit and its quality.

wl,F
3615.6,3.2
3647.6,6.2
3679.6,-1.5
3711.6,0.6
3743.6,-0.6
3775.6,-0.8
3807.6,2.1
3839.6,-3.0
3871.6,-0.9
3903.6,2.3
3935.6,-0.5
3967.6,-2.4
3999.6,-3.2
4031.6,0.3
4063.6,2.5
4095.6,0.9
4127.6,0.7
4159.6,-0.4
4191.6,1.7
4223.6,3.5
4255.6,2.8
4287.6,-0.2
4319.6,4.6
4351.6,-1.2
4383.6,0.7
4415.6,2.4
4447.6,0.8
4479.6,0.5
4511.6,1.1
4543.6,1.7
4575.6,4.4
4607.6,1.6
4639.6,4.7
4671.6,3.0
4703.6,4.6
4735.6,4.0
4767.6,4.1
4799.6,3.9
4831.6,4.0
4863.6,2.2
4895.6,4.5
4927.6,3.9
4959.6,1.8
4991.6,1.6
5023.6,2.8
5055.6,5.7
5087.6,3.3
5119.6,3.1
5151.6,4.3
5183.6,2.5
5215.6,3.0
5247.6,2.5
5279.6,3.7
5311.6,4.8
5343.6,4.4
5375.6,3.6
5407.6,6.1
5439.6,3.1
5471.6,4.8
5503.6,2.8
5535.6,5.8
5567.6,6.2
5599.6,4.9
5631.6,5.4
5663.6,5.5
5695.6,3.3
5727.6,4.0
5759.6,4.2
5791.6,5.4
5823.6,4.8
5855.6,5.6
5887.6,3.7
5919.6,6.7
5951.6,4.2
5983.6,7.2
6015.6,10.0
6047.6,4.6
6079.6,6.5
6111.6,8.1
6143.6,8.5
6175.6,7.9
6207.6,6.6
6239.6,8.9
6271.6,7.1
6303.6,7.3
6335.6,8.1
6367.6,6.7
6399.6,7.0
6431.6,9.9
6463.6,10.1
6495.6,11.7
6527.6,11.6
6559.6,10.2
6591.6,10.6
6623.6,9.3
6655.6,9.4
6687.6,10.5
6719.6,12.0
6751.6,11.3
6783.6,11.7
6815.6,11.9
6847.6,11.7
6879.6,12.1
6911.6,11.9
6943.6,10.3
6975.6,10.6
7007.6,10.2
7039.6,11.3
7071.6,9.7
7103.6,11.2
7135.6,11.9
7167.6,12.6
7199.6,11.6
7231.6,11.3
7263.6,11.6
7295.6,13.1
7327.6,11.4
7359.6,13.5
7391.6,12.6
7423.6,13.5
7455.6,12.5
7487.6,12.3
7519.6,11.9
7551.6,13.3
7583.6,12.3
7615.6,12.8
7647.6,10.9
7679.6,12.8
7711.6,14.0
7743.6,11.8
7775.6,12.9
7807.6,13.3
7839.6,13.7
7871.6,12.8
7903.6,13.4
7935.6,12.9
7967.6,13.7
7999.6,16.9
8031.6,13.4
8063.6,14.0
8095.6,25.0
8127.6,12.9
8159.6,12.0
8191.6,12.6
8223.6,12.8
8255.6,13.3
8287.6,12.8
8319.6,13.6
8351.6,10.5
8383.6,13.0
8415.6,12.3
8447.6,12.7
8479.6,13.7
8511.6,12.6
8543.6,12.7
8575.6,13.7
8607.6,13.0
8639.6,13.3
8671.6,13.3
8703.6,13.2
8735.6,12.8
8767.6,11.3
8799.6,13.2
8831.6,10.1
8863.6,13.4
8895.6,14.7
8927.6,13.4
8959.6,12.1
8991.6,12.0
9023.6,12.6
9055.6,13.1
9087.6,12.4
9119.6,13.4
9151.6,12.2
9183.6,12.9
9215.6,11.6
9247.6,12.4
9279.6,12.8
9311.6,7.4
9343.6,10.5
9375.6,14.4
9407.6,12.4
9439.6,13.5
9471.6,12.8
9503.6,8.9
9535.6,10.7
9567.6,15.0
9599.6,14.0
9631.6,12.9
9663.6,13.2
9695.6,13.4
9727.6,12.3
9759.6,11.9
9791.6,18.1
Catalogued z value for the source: 0.615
